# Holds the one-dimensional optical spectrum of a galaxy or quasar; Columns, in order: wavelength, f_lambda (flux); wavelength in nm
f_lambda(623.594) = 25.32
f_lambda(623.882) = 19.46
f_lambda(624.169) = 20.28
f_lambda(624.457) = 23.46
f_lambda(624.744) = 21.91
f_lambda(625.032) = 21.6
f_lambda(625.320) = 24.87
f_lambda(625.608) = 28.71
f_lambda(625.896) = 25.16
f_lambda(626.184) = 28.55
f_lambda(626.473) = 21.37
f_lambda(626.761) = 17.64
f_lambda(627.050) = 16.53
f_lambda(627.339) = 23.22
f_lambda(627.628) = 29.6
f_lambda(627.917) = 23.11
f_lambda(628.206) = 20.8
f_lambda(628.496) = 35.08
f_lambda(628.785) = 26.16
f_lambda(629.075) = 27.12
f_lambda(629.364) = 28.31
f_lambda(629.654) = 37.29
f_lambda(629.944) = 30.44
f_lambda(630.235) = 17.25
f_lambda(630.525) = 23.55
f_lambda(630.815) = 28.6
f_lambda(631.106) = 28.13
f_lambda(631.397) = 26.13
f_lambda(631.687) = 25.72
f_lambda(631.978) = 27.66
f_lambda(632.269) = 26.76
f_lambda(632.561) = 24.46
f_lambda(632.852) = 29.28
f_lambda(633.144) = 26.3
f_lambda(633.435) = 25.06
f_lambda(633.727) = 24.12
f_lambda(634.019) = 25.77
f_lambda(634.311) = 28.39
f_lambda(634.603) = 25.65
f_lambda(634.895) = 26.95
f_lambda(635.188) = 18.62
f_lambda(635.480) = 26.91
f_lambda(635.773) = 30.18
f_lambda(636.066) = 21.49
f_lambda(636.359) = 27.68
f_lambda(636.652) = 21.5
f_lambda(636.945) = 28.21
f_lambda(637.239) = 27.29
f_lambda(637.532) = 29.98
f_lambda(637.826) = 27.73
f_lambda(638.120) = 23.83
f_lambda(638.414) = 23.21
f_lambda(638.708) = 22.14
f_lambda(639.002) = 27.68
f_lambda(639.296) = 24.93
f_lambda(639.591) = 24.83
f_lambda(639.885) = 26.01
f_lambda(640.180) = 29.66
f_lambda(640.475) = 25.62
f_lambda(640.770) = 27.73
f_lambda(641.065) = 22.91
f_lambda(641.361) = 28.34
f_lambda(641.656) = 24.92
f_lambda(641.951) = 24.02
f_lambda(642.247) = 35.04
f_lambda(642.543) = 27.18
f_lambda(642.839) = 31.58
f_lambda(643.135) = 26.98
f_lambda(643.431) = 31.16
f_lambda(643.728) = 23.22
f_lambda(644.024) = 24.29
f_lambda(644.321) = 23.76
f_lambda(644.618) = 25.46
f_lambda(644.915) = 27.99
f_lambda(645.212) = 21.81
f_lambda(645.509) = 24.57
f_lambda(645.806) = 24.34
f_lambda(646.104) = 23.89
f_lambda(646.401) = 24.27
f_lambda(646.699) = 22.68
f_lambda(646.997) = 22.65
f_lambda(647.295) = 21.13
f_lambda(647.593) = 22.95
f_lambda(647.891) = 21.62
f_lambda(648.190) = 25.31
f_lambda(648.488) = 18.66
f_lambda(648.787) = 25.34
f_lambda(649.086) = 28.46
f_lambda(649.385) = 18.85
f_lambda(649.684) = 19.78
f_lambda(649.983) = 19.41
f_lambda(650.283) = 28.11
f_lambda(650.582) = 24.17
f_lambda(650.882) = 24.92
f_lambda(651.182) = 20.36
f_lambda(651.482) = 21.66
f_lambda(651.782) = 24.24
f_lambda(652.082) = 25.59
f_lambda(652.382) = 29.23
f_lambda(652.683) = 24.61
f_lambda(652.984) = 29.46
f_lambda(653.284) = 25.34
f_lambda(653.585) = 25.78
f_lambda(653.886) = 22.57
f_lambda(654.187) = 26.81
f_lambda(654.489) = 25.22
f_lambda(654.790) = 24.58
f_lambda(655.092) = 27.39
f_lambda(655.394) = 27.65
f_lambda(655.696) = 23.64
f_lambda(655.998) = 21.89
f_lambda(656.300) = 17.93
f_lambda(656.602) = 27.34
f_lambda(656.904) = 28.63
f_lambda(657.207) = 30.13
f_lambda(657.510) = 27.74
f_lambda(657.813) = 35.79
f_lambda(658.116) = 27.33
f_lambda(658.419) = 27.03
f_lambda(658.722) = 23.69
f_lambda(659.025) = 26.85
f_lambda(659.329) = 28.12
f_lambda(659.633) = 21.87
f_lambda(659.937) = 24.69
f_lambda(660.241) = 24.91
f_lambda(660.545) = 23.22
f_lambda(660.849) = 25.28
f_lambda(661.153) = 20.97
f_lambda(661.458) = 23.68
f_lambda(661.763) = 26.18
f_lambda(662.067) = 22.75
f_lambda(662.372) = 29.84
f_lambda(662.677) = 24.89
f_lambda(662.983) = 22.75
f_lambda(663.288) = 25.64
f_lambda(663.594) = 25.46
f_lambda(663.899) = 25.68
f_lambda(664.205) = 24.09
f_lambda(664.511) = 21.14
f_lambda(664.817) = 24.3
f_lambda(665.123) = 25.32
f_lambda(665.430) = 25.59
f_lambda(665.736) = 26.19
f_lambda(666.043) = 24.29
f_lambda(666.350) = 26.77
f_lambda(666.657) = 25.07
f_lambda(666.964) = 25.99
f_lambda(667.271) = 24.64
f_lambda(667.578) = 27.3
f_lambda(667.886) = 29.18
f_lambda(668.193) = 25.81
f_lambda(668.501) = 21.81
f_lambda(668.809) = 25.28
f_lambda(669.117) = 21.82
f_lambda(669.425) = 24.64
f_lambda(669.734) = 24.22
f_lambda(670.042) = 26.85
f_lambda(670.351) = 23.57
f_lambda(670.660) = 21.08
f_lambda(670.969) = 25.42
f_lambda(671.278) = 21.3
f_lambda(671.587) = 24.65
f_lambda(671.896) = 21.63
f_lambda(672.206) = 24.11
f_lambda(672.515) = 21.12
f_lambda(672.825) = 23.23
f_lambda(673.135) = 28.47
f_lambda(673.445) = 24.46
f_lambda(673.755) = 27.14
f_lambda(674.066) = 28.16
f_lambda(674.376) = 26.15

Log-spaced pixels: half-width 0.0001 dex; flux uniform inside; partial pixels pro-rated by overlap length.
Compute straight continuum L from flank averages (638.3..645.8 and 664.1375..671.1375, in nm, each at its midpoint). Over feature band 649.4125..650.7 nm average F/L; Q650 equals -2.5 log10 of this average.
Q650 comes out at 0.148 mag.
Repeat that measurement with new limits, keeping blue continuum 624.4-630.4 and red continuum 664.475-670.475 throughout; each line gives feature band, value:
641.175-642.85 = -0.122 mag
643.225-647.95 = 0.041 mag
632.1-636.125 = -0.028 mag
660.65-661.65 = 0.075 mag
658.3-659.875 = -0.014 mag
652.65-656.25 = -0.005 mag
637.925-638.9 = 0.073 mag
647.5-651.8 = 0.101 mag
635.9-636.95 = 0.035 mag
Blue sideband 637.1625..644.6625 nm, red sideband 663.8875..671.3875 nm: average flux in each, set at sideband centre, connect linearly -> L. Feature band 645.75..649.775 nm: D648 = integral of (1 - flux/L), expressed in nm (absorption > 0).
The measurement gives 0.494 nm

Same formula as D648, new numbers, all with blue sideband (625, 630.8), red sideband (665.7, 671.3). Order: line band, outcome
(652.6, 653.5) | -0.05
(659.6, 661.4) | 0.10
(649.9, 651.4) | 0.10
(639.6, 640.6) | -0.06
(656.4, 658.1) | -0.29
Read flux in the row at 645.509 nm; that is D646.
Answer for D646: 24.57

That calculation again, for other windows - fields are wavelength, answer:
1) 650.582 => 24.17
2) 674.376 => 26.15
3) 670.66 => 21.08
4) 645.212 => 21.81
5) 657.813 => 35.79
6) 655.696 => 23.64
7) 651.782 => 24.24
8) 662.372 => 29.84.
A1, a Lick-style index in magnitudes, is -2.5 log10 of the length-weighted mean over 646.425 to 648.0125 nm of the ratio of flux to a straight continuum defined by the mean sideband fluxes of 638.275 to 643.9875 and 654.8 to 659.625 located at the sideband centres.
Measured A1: 0.19 mag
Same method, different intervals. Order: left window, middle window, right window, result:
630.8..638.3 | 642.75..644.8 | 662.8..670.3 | -0.03 mag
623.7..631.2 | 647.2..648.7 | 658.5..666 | 0.13 mag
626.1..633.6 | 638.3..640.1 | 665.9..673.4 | 0.02 mag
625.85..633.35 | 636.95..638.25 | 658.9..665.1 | -0.07 mag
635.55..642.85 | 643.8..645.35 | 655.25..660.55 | 0.07 mag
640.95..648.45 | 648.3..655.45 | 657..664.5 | 0.04 mag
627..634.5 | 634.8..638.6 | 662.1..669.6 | 0.03 mag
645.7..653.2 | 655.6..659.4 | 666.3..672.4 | -0.11 mag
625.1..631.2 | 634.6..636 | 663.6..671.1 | 0.01 mag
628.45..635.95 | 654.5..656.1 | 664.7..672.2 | 0.01 mag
